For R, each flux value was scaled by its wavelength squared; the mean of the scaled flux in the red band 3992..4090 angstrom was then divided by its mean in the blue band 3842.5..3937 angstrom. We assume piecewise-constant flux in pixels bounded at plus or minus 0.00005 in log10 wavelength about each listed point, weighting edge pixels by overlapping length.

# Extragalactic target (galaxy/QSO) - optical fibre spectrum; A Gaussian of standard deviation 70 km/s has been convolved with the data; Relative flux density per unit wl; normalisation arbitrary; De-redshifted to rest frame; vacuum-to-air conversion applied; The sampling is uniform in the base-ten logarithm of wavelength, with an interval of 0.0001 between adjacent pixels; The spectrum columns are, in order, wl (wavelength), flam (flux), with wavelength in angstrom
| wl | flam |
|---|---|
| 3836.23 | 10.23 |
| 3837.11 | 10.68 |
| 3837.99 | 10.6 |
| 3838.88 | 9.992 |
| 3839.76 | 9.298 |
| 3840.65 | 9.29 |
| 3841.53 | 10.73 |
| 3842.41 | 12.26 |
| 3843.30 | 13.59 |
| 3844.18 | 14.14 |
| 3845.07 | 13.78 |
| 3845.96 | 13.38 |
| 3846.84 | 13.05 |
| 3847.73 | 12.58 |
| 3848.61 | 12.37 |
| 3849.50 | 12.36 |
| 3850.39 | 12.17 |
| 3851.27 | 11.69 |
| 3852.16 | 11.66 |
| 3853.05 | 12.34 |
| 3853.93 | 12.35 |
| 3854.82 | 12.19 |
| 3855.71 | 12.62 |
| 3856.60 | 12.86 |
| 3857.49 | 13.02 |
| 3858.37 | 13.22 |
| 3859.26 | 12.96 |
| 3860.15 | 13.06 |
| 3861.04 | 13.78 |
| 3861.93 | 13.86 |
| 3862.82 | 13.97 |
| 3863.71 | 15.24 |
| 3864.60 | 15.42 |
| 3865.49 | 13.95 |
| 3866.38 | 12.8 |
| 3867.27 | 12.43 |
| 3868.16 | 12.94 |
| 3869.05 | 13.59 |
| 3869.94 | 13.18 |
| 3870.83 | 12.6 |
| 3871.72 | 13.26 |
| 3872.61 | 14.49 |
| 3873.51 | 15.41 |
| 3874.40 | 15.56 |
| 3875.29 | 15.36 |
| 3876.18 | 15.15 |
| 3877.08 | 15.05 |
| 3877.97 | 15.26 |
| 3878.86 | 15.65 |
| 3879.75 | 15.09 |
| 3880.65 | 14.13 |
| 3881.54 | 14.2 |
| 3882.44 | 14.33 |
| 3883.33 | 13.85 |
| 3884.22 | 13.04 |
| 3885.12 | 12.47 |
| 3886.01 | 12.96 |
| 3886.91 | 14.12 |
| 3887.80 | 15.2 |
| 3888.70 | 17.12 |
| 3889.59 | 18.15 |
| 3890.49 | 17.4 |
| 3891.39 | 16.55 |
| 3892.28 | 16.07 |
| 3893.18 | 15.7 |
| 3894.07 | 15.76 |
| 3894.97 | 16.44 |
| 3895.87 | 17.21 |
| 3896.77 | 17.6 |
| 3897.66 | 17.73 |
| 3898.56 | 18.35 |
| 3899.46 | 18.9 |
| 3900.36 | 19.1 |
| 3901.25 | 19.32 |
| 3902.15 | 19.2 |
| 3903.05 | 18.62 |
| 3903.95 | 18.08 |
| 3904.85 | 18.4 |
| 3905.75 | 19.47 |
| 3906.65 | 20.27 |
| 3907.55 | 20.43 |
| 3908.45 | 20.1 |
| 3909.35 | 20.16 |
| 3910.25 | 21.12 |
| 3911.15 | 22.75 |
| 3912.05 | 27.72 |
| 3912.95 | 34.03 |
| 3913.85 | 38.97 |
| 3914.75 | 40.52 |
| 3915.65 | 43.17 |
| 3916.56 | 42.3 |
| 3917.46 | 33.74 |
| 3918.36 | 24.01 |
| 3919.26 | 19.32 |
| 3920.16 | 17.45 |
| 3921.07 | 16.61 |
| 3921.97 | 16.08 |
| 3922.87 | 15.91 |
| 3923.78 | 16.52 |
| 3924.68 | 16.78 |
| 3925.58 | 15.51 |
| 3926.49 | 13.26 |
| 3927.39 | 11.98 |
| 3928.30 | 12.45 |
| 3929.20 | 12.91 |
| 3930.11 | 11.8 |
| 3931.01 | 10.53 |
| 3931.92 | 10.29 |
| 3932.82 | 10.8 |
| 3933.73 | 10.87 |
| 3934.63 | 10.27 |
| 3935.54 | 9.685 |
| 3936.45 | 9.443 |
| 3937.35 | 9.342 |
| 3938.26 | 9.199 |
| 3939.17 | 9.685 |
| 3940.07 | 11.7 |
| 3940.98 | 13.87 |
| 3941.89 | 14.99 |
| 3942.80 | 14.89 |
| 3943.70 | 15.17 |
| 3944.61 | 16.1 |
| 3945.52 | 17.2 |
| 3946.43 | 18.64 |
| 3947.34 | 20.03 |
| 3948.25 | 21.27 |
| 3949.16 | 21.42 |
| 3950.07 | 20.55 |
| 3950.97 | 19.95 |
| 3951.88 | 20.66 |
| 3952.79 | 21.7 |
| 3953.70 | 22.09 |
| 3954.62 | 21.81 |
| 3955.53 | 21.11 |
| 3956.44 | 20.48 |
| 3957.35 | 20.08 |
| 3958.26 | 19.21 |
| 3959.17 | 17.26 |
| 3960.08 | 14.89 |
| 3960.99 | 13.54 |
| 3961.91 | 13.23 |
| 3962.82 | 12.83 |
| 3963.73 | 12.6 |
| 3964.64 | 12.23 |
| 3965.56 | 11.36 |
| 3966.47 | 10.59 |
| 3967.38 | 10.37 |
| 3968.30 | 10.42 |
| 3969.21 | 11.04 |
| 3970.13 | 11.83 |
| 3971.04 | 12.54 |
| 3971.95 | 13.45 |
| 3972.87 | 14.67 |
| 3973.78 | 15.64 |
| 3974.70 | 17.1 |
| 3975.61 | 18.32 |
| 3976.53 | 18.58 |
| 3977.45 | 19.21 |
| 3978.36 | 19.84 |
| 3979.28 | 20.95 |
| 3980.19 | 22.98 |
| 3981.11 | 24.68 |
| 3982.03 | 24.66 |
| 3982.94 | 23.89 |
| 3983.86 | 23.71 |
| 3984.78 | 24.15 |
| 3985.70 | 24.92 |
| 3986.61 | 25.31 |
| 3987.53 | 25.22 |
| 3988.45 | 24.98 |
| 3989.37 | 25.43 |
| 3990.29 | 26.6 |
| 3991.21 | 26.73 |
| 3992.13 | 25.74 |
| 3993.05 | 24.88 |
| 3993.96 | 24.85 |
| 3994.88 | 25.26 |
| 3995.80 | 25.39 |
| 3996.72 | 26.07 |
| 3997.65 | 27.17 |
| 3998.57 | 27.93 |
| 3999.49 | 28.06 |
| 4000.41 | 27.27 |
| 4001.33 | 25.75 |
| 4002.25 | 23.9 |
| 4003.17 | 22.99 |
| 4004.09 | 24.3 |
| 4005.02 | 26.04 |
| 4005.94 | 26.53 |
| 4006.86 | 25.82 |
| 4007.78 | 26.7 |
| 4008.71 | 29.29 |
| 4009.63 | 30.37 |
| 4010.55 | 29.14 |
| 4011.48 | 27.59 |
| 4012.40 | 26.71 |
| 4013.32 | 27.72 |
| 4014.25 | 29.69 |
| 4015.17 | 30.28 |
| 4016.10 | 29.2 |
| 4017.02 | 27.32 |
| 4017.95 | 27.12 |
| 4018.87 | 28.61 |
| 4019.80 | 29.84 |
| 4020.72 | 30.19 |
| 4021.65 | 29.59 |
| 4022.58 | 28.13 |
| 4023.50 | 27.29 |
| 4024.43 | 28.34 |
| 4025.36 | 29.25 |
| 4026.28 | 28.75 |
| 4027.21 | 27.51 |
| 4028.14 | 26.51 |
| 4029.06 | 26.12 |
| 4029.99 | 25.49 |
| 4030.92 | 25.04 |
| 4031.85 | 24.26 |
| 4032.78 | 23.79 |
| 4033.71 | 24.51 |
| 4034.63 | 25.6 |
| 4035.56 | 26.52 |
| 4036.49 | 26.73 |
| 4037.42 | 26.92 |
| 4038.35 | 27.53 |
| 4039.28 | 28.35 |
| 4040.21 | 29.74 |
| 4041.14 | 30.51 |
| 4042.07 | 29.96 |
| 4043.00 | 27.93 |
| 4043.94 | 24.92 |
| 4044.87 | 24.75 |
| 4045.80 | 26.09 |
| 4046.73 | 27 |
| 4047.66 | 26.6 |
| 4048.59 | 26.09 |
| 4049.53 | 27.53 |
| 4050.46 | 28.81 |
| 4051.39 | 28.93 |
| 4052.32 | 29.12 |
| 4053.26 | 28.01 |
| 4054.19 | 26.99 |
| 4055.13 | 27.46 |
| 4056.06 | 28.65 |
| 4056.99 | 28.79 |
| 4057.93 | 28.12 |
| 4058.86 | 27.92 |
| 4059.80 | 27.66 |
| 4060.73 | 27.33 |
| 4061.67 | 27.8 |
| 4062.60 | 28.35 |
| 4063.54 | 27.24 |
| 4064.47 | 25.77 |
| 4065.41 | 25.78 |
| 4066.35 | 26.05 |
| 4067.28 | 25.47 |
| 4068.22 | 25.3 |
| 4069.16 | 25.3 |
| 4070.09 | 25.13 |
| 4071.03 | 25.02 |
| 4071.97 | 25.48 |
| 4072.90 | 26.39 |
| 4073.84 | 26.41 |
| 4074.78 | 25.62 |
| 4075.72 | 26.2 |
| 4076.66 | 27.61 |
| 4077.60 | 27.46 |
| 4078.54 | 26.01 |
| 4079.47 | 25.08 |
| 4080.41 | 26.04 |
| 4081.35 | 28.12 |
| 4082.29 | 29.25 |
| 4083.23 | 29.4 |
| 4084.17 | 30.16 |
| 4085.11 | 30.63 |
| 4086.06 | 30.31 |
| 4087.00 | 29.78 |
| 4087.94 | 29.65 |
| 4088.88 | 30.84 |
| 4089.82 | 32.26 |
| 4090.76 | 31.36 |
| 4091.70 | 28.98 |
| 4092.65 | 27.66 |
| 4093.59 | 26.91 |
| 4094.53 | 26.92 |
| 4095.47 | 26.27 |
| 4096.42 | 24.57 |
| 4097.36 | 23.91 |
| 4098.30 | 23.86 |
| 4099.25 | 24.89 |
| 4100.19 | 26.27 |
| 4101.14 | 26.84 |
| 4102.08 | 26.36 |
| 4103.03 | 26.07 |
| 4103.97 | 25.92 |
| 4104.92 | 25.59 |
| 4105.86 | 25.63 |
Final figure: 1.8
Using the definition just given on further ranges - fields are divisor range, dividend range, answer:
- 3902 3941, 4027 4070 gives 1.53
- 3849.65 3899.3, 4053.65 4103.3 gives 2.09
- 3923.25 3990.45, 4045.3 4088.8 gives 1.74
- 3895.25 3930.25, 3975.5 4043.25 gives 1.30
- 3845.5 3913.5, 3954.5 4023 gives 1.51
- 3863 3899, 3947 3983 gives 1.21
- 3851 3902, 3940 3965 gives 1.24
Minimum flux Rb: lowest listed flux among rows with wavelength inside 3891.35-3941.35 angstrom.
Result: 9.199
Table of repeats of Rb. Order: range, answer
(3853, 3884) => 12.19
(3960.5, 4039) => 10.37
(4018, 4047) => 23.79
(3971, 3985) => 12.54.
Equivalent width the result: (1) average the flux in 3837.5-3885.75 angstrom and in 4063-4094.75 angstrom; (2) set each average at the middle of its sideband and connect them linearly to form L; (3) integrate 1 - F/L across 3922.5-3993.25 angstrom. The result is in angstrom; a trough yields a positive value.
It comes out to 9.8 angstrom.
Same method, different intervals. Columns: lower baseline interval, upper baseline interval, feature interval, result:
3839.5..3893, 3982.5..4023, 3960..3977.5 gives 7.41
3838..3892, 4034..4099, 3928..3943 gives 5.82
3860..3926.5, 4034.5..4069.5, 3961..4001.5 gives 5.40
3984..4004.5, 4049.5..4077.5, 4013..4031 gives -1.40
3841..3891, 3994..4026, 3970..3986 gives 3.19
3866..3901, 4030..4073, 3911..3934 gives -4.26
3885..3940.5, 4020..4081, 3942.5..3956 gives 0.66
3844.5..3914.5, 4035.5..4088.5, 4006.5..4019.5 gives -2.10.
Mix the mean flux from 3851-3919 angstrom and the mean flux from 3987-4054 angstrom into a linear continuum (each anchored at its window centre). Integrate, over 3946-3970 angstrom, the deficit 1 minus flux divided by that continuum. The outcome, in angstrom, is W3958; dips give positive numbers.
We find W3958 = 6.2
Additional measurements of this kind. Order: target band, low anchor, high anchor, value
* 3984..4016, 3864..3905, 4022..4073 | -3.7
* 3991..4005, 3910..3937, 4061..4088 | -1.4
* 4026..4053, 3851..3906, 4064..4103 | -2.7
